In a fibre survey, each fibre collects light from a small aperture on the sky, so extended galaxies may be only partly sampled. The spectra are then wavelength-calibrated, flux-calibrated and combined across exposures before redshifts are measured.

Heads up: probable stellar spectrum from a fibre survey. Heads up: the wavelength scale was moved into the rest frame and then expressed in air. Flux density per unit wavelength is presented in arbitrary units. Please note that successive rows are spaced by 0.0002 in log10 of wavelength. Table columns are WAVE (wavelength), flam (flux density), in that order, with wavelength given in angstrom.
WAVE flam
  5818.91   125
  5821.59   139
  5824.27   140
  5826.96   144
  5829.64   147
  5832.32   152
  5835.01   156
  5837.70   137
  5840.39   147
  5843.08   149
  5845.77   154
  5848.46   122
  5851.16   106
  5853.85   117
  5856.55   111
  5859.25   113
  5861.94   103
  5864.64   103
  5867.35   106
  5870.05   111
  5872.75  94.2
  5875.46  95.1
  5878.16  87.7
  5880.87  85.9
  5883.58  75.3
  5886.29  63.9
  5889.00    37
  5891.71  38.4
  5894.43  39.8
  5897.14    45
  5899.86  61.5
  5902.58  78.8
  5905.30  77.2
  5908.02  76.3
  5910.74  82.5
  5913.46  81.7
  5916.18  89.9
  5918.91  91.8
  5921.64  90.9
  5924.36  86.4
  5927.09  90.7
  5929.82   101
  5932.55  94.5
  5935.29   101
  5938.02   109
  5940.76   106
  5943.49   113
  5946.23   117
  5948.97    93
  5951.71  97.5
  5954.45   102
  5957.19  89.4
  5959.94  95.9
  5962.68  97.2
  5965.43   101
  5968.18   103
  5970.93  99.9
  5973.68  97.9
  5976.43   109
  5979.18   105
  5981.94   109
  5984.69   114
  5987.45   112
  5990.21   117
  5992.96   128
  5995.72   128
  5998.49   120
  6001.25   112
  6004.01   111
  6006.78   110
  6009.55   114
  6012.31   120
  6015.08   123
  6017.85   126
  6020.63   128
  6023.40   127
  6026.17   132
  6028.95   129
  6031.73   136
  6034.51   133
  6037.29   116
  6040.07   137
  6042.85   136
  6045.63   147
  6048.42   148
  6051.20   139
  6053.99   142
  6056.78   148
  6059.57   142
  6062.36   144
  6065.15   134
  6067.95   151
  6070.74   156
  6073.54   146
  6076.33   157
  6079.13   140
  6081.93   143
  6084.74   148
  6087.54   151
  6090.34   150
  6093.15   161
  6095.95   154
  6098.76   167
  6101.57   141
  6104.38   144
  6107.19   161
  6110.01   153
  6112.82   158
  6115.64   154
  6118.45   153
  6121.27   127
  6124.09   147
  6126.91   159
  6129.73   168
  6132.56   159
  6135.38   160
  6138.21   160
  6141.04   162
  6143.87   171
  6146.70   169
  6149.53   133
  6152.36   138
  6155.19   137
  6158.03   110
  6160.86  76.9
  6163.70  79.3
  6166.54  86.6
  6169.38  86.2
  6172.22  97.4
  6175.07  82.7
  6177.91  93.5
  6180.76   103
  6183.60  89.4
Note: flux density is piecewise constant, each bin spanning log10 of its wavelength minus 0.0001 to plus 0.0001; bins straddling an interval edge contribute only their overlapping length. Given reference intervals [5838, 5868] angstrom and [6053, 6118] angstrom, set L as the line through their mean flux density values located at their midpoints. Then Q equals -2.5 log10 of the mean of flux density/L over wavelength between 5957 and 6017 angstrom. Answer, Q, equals 0.243 mag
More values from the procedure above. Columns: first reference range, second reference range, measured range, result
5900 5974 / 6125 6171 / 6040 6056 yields -0.22 mag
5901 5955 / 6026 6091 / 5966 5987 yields 0.06 mag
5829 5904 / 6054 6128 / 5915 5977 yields 0.19 mag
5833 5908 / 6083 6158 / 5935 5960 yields 0.11 mag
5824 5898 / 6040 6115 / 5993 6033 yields 0.11 mag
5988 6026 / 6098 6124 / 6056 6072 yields -0.07 mag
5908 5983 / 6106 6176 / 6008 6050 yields -0.14 mag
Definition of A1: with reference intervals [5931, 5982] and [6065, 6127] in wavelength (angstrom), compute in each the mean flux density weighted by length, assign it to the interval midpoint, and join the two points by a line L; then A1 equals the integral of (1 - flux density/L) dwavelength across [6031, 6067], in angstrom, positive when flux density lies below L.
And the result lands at -1.28 angstrom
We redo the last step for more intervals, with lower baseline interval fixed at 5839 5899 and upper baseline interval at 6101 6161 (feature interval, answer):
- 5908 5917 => 1.8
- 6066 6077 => -1.2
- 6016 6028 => -0.1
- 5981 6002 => 0.4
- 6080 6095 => -1.1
